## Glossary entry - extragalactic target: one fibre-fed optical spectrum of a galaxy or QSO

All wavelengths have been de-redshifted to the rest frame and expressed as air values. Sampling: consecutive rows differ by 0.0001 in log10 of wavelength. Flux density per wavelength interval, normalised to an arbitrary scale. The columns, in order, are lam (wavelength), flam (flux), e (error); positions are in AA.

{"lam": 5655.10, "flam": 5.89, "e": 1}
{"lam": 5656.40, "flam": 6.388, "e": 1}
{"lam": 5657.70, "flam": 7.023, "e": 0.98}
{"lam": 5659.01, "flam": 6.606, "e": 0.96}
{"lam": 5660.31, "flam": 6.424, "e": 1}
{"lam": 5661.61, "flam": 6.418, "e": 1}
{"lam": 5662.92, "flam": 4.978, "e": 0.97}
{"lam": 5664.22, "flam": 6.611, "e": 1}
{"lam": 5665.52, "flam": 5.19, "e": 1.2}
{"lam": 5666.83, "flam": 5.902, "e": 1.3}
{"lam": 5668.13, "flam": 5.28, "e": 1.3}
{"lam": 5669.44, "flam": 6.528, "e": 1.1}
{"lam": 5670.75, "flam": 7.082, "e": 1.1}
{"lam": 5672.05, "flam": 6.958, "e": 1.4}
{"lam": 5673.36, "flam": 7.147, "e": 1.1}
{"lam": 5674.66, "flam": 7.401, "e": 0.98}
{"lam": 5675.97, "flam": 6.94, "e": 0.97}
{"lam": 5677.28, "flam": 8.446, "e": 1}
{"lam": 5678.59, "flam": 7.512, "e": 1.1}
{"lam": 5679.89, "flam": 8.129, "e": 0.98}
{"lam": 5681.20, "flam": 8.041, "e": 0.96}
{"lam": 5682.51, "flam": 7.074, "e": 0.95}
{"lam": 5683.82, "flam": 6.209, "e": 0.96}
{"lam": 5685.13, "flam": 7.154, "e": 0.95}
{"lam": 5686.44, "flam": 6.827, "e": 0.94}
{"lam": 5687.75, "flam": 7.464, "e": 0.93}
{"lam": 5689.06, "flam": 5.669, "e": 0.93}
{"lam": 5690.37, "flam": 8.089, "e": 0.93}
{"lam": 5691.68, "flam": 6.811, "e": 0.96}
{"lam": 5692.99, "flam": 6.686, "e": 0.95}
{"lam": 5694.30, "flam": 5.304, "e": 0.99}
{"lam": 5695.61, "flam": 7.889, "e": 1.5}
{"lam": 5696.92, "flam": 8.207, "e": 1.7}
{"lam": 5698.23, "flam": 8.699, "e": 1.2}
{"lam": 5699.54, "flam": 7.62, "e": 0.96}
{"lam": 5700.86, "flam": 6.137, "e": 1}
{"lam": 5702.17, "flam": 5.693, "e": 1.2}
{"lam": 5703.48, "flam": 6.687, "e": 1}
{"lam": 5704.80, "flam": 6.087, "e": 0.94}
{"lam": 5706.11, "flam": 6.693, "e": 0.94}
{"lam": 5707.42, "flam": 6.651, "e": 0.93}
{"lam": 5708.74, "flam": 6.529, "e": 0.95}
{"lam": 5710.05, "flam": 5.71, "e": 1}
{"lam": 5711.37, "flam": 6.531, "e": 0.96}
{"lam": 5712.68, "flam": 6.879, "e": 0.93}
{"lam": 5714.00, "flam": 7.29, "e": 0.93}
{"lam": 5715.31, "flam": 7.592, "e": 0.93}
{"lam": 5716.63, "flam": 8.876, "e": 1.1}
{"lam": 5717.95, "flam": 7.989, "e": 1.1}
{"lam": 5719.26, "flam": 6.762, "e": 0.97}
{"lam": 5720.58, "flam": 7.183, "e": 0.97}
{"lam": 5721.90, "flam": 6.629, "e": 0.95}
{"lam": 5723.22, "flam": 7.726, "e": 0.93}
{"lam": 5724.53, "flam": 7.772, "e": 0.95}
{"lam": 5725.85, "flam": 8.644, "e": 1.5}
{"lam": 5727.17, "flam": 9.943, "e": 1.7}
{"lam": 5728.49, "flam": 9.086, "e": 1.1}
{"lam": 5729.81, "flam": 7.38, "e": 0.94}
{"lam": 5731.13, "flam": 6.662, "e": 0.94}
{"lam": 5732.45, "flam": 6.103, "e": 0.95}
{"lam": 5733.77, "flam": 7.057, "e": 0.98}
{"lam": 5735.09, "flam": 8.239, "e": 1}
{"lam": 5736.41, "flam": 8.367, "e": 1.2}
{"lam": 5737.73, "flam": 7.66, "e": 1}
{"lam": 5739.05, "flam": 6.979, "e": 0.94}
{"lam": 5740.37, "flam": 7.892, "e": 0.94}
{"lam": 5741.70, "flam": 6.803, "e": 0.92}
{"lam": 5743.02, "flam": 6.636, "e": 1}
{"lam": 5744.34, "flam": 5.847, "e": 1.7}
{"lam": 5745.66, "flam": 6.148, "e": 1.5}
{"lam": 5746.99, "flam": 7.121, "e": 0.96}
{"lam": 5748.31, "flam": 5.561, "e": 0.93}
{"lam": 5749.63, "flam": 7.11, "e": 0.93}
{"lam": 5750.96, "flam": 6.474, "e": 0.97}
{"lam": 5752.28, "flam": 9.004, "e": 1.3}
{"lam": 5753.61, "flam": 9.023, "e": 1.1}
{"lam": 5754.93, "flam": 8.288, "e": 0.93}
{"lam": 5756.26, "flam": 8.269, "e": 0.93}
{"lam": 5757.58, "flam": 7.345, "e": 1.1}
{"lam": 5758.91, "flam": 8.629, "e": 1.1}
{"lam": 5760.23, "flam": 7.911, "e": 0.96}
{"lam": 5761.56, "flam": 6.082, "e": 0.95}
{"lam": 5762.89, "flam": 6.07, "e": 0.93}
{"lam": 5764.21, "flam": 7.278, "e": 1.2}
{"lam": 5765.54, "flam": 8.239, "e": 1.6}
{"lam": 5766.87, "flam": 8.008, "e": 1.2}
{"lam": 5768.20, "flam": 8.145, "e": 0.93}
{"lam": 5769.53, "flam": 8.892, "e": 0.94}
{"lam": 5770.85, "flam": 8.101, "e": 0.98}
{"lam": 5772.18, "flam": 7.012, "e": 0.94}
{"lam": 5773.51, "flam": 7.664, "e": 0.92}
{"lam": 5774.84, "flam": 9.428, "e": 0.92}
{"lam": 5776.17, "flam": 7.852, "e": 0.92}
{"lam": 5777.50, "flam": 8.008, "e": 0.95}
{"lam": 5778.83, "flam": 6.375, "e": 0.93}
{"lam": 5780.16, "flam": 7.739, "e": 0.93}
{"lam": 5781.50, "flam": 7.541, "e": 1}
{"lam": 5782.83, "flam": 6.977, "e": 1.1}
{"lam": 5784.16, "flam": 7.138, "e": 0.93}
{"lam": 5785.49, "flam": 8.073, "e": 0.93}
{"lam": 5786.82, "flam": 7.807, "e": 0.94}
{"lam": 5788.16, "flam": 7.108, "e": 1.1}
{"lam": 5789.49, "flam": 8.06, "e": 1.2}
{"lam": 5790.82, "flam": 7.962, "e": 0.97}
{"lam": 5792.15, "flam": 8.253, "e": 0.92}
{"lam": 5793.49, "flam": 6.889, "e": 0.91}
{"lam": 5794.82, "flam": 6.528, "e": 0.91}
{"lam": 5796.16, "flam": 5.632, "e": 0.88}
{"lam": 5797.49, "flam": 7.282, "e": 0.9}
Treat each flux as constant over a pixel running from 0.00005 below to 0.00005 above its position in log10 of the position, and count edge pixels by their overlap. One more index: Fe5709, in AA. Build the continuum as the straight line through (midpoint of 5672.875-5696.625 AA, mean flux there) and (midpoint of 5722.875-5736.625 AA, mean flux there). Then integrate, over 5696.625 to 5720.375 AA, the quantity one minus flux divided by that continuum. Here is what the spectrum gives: 1.68 AA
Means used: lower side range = 7.17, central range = 7.02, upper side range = 7.9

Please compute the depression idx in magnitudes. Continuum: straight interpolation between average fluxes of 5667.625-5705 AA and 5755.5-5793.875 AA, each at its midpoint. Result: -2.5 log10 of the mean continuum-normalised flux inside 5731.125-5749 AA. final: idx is 0.07 mag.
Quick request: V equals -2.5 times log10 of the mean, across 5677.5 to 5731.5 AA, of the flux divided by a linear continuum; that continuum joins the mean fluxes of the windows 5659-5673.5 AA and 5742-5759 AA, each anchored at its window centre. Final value -0.08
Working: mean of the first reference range 6.21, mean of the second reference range 7.29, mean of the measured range 7.25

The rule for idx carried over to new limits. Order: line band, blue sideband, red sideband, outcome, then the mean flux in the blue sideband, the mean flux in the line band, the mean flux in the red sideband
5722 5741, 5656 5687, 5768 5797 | -0.08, 6.76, 7.79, 7.59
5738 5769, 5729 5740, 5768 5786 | 0.03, 7.35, 7.35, 7.77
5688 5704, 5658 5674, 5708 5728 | 0.00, 6.27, 6.98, 7.48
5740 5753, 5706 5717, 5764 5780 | 0.10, 6.94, 6.84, 7.93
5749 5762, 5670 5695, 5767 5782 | -0.02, 7.1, 7.84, 7.89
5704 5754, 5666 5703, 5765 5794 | 0.02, 7.02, 7.27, 7.79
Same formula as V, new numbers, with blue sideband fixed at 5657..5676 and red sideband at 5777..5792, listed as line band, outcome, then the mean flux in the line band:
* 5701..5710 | 0.076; 6.33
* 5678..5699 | -0.096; 7.24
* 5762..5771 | -0.055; 7.76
